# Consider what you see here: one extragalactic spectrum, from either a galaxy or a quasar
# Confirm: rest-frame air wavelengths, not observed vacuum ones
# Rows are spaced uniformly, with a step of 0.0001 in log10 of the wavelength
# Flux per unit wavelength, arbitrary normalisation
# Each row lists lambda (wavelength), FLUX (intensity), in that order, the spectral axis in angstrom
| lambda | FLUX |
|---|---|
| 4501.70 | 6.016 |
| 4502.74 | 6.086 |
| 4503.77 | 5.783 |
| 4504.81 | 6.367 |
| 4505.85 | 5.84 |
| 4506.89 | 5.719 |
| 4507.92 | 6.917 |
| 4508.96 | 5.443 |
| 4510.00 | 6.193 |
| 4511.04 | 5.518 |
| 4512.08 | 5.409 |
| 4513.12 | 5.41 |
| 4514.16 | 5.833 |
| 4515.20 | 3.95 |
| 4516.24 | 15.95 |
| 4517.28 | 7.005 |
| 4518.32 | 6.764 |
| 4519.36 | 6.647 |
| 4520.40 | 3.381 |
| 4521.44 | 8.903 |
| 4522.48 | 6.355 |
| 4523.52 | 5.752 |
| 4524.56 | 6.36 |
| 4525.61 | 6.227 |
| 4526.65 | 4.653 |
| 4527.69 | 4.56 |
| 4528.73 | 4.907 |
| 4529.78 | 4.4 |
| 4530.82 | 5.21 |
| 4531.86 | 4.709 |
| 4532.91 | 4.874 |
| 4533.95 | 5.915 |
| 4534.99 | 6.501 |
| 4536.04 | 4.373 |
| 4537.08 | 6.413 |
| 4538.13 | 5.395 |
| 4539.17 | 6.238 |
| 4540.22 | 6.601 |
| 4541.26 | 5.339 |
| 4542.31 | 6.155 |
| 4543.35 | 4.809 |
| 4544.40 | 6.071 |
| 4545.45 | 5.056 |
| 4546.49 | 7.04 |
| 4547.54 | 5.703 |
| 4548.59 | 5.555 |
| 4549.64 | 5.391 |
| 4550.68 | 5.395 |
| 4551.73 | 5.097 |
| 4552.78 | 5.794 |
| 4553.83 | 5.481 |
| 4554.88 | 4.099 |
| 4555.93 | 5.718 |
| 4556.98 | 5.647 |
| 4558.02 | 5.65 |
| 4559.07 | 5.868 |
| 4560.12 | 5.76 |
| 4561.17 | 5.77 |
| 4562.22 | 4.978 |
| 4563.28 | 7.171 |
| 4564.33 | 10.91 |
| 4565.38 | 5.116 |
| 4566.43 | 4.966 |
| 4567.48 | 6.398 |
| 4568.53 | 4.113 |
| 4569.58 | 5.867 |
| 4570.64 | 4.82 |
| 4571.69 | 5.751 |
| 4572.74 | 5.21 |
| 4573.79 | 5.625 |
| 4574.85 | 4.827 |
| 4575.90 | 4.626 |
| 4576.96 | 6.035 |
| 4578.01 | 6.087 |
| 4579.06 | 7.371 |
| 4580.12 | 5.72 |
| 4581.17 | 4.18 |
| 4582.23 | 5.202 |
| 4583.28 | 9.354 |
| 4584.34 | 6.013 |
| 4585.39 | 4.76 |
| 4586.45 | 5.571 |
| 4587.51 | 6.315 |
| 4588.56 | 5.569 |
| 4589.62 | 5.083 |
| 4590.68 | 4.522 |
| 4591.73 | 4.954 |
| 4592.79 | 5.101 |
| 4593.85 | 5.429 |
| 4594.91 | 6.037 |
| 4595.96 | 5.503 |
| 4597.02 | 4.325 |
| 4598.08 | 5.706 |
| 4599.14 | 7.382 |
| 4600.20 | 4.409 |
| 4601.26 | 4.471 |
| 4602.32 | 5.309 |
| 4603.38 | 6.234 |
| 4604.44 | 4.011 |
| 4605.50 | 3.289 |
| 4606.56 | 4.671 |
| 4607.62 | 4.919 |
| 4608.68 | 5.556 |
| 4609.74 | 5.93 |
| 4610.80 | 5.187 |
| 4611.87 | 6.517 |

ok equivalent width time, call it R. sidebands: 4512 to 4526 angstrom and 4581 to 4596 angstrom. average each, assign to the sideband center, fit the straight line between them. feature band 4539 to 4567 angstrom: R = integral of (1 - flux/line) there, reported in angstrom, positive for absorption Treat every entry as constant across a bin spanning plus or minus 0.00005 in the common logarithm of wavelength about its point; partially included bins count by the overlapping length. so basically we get 1.6 angstrom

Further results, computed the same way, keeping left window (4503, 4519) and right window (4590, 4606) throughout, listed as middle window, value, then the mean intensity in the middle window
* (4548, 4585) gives -0.91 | 5.76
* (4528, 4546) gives 1.90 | 5.46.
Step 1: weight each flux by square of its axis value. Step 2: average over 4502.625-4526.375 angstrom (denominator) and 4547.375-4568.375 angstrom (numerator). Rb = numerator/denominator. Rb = 0.92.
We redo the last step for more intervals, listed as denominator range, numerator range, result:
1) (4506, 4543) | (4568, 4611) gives 0.93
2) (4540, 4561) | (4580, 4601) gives 1.01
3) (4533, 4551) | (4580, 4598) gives 0.98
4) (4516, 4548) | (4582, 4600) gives 0.97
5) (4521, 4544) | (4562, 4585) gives 1.07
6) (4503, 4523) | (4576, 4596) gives 0.91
